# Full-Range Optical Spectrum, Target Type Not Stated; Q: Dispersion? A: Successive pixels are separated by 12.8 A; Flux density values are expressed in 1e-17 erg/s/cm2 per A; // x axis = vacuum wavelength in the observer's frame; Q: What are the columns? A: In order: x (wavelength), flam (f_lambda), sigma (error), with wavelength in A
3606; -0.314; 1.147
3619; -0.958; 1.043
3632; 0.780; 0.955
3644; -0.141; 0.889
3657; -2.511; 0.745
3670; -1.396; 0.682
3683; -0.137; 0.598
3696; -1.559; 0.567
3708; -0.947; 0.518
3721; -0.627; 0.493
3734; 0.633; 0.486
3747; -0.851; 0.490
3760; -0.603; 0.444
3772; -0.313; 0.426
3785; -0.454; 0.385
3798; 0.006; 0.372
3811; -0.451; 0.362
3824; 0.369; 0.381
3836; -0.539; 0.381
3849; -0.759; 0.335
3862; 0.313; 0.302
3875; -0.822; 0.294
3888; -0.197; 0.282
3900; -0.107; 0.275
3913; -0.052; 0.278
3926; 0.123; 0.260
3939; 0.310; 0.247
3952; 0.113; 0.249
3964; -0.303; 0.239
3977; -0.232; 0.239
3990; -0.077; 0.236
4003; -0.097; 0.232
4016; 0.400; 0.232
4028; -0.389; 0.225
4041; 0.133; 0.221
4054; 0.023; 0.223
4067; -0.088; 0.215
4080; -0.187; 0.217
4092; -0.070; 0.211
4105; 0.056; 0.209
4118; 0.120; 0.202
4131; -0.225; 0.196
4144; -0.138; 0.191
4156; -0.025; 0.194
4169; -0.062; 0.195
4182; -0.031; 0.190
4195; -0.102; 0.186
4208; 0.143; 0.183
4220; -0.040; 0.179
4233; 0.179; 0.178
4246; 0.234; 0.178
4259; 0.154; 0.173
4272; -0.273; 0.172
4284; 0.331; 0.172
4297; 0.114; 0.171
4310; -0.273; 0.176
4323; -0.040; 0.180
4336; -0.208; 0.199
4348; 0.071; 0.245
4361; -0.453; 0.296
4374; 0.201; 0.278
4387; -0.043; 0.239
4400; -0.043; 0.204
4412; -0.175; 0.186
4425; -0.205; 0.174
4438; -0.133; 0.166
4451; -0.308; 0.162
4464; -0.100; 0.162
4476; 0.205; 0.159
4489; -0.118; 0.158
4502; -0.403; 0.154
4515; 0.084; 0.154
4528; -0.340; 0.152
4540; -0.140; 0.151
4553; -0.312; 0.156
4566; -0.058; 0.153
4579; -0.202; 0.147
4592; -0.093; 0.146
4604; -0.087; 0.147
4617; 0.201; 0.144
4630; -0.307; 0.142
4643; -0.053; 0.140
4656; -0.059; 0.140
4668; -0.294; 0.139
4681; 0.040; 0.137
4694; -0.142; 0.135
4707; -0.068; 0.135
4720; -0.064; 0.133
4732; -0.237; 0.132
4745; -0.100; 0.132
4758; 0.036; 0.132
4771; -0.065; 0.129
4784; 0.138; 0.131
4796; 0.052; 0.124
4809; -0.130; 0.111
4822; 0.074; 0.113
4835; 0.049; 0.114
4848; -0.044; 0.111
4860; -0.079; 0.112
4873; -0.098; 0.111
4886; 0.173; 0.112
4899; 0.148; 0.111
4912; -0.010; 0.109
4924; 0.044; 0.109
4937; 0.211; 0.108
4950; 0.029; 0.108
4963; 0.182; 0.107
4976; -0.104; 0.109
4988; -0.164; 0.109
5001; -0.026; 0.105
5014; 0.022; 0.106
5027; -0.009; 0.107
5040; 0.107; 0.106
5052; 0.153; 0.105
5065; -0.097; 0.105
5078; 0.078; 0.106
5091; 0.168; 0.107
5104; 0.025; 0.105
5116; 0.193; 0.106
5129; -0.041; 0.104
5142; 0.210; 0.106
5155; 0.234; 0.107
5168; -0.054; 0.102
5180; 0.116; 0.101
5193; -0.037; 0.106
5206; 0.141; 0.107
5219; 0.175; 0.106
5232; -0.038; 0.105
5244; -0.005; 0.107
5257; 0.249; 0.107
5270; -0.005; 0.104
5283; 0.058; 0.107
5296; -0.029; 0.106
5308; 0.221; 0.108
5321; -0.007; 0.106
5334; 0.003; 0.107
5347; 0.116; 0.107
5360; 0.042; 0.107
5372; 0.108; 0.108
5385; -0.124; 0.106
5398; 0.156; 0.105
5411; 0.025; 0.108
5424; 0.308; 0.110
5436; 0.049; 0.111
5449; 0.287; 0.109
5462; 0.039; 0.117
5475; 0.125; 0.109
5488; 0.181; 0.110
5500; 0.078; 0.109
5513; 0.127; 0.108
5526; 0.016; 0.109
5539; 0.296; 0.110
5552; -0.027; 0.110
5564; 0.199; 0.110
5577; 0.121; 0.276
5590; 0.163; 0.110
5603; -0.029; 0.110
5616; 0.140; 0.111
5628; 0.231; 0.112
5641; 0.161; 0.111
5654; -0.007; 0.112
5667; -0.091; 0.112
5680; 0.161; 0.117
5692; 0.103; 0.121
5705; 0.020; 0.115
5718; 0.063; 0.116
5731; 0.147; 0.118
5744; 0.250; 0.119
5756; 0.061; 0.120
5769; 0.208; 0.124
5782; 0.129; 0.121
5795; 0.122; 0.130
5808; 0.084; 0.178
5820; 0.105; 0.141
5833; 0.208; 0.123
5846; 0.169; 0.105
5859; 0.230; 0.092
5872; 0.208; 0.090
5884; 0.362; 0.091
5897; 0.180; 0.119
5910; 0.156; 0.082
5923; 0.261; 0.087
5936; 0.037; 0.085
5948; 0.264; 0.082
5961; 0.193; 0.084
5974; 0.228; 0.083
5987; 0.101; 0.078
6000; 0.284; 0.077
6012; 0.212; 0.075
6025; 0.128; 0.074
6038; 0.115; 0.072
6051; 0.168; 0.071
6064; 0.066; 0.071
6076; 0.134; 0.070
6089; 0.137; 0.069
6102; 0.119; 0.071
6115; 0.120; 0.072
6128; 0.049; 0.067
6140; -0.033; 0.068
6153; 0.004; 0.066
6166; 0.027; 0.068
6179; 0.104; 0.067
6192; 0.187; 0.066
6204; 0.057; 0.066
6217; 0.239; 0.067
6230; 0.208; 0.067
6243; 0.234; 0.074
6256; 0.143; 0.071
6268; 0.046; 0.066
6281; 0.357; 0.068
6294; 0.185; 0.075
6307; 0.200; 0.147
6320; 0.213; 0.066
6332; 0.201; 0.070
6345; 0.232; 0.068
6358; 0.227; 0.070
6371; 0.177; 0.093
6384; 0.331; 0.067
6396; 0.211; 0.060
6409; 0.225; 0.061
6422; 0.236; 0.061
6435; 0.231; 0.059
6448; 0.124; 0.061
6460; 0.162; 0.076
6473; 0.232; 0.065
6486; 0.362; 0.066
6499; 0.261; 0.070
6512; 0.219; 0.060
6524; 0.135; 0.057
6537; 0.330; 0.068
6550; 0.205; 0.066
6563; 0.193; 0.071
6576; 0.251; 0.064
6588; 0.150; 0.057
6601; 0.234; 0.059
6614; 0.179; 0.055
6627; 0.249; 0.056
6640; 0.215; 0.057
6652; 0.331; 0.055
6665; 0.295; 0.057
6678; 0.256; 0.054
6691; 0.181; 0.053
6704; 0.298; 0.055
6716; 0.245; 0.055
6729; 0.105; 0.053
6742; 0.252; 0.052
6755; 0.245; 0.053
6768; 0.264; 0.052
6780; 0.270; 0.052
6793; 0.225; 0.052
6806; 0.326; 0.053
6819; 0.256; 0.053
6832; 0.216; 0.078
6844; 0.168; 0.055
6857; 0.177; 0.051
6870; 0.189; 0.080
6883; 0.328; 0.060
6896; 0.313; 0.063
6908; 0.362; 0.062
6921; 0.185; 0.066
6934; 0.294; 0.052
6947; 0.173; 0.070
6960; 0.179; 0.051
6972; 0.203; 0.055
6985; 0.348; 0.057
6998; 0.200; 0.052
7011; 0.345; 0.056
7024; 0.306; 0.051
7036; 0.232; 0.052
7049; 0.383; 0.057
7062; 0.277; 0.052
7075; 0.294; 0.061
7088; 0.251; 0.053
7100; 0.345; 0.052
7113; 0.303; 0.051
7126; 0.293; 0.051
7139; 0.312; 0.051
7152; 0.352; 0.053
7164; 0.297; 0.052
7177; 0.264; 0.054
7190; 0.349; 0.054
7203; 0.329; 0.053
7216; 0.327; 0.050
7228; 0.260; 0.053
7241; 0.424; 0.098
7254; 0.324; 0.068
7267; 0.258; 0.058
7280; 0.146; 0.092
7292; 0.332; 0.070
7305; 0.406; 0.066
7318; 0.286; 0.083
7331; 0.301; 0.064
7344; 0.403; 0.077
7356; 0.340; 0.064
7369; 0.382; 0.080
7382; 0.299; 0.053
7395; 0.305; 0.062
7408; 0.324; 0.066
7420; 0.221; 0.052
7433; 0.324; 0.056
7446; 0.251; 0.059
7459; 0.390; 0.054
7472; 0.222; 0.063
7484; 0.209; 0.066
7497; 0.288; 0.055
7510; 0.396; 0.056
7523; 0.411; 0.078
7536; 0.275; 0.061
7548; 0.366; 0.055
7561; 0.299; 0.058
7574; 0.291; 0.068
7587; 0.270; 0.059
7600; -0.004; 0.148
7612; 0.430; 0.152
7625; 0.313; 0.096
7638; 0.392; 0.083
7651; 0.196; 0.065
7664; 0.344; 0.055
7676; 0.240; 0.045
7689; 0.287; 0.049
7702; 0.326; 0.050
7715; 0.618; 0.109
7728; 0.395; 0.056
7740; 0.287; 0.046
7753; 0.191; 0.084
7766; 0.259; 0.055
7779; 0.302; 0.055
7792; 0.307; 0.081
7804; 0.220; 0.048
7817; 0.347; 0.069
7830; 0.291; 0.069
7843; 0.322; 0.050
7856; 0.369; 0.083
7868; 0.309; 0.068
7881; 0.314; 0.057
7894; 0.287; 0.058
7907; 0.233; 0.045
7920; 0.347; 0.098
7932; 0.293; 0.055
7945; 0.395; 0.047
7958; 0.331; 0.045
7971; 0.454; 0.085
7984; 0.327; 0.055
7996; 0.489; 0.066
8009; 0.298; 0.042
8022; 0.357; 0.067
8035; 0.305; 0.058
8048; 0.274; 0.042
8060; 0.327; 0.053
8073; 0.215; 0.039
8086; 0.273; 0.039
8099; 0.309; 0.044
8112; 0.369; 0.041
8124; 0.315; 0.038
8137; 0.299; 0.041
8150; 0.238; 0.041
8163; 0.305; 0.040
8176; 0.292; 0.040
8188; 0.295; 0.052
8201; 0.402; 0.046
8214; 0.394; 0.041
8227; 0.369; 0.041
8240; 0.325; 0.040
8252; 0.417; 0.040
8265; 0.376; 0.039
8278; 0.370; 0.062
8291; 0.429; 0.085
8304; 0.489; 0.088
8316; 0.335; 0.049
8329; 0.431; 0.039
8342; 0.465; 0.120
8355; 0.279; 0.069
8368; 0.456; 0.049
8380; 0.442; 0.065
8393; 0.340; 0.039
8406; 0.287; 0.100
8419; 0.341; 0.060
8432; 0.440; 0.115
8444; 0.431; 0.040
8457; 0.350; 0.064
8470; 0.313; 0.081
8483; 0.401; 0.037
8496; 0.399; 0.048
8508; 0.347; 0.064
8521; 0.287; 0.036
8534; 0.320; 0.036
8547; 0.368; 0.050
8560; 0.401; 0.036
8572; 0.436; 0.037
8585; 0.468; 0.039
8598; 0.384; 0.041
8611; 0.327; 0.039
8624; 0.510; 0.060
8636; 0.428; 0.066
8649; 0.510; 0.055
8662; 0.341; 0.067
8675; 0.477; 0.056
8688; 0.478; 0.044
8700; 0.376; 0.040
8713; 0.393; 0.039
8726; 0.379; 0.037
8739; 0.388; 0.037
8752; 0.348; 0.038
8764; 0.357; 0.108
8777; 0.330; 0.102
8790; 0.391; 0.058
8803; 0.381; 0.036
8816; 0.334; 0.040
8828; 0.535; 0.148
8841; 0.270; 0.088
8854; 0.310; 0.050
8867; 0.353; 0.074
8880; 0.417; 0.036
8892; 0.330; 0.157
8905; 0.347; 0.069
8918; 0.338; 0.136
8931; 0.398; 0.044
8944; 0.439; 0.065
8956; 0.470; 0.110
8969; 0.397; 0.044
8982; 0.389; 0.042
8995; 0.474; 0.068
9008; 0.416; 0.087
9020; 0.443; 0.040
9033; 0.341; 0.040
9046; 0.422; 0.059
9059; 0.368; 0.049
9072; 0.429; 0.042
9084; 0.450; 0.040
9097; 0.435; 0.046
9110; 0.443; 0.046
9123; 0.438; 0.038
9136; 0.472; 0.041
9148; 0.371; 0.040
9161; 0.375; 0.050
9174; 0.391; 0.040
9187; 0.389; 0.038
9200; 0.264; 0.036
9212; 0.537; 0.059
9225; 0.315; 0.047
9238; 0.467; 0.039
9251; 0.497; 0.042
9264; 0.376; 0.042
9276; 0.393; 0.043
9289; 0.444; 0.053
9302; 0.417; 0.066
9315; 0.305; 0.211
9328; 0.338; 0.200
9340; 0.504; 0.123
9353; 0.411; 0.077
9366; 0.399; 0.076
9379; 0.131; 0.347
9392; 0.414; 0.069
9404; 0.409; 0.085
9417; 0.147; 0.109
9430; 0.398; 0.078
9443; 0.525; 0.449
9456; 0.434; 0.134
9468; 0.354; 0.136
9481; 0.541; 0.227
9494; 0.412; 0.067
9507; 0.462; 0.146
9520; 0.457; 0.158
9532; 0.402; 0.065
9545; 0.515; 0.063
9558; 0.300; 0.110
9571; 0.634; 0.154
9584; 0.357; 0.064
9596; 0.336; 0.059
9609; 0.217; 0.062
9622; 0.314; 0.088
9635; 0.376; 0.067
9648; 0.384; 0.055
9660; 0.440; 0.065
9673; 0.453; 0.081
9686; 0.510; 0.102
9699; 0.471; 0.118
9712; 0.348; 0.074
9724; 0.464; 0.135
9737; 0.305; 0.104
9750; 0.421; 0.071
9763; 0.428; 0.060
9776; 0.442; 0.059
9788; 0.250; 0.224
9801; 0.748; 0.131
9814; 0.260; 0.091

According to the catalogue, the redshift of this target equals 0.562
